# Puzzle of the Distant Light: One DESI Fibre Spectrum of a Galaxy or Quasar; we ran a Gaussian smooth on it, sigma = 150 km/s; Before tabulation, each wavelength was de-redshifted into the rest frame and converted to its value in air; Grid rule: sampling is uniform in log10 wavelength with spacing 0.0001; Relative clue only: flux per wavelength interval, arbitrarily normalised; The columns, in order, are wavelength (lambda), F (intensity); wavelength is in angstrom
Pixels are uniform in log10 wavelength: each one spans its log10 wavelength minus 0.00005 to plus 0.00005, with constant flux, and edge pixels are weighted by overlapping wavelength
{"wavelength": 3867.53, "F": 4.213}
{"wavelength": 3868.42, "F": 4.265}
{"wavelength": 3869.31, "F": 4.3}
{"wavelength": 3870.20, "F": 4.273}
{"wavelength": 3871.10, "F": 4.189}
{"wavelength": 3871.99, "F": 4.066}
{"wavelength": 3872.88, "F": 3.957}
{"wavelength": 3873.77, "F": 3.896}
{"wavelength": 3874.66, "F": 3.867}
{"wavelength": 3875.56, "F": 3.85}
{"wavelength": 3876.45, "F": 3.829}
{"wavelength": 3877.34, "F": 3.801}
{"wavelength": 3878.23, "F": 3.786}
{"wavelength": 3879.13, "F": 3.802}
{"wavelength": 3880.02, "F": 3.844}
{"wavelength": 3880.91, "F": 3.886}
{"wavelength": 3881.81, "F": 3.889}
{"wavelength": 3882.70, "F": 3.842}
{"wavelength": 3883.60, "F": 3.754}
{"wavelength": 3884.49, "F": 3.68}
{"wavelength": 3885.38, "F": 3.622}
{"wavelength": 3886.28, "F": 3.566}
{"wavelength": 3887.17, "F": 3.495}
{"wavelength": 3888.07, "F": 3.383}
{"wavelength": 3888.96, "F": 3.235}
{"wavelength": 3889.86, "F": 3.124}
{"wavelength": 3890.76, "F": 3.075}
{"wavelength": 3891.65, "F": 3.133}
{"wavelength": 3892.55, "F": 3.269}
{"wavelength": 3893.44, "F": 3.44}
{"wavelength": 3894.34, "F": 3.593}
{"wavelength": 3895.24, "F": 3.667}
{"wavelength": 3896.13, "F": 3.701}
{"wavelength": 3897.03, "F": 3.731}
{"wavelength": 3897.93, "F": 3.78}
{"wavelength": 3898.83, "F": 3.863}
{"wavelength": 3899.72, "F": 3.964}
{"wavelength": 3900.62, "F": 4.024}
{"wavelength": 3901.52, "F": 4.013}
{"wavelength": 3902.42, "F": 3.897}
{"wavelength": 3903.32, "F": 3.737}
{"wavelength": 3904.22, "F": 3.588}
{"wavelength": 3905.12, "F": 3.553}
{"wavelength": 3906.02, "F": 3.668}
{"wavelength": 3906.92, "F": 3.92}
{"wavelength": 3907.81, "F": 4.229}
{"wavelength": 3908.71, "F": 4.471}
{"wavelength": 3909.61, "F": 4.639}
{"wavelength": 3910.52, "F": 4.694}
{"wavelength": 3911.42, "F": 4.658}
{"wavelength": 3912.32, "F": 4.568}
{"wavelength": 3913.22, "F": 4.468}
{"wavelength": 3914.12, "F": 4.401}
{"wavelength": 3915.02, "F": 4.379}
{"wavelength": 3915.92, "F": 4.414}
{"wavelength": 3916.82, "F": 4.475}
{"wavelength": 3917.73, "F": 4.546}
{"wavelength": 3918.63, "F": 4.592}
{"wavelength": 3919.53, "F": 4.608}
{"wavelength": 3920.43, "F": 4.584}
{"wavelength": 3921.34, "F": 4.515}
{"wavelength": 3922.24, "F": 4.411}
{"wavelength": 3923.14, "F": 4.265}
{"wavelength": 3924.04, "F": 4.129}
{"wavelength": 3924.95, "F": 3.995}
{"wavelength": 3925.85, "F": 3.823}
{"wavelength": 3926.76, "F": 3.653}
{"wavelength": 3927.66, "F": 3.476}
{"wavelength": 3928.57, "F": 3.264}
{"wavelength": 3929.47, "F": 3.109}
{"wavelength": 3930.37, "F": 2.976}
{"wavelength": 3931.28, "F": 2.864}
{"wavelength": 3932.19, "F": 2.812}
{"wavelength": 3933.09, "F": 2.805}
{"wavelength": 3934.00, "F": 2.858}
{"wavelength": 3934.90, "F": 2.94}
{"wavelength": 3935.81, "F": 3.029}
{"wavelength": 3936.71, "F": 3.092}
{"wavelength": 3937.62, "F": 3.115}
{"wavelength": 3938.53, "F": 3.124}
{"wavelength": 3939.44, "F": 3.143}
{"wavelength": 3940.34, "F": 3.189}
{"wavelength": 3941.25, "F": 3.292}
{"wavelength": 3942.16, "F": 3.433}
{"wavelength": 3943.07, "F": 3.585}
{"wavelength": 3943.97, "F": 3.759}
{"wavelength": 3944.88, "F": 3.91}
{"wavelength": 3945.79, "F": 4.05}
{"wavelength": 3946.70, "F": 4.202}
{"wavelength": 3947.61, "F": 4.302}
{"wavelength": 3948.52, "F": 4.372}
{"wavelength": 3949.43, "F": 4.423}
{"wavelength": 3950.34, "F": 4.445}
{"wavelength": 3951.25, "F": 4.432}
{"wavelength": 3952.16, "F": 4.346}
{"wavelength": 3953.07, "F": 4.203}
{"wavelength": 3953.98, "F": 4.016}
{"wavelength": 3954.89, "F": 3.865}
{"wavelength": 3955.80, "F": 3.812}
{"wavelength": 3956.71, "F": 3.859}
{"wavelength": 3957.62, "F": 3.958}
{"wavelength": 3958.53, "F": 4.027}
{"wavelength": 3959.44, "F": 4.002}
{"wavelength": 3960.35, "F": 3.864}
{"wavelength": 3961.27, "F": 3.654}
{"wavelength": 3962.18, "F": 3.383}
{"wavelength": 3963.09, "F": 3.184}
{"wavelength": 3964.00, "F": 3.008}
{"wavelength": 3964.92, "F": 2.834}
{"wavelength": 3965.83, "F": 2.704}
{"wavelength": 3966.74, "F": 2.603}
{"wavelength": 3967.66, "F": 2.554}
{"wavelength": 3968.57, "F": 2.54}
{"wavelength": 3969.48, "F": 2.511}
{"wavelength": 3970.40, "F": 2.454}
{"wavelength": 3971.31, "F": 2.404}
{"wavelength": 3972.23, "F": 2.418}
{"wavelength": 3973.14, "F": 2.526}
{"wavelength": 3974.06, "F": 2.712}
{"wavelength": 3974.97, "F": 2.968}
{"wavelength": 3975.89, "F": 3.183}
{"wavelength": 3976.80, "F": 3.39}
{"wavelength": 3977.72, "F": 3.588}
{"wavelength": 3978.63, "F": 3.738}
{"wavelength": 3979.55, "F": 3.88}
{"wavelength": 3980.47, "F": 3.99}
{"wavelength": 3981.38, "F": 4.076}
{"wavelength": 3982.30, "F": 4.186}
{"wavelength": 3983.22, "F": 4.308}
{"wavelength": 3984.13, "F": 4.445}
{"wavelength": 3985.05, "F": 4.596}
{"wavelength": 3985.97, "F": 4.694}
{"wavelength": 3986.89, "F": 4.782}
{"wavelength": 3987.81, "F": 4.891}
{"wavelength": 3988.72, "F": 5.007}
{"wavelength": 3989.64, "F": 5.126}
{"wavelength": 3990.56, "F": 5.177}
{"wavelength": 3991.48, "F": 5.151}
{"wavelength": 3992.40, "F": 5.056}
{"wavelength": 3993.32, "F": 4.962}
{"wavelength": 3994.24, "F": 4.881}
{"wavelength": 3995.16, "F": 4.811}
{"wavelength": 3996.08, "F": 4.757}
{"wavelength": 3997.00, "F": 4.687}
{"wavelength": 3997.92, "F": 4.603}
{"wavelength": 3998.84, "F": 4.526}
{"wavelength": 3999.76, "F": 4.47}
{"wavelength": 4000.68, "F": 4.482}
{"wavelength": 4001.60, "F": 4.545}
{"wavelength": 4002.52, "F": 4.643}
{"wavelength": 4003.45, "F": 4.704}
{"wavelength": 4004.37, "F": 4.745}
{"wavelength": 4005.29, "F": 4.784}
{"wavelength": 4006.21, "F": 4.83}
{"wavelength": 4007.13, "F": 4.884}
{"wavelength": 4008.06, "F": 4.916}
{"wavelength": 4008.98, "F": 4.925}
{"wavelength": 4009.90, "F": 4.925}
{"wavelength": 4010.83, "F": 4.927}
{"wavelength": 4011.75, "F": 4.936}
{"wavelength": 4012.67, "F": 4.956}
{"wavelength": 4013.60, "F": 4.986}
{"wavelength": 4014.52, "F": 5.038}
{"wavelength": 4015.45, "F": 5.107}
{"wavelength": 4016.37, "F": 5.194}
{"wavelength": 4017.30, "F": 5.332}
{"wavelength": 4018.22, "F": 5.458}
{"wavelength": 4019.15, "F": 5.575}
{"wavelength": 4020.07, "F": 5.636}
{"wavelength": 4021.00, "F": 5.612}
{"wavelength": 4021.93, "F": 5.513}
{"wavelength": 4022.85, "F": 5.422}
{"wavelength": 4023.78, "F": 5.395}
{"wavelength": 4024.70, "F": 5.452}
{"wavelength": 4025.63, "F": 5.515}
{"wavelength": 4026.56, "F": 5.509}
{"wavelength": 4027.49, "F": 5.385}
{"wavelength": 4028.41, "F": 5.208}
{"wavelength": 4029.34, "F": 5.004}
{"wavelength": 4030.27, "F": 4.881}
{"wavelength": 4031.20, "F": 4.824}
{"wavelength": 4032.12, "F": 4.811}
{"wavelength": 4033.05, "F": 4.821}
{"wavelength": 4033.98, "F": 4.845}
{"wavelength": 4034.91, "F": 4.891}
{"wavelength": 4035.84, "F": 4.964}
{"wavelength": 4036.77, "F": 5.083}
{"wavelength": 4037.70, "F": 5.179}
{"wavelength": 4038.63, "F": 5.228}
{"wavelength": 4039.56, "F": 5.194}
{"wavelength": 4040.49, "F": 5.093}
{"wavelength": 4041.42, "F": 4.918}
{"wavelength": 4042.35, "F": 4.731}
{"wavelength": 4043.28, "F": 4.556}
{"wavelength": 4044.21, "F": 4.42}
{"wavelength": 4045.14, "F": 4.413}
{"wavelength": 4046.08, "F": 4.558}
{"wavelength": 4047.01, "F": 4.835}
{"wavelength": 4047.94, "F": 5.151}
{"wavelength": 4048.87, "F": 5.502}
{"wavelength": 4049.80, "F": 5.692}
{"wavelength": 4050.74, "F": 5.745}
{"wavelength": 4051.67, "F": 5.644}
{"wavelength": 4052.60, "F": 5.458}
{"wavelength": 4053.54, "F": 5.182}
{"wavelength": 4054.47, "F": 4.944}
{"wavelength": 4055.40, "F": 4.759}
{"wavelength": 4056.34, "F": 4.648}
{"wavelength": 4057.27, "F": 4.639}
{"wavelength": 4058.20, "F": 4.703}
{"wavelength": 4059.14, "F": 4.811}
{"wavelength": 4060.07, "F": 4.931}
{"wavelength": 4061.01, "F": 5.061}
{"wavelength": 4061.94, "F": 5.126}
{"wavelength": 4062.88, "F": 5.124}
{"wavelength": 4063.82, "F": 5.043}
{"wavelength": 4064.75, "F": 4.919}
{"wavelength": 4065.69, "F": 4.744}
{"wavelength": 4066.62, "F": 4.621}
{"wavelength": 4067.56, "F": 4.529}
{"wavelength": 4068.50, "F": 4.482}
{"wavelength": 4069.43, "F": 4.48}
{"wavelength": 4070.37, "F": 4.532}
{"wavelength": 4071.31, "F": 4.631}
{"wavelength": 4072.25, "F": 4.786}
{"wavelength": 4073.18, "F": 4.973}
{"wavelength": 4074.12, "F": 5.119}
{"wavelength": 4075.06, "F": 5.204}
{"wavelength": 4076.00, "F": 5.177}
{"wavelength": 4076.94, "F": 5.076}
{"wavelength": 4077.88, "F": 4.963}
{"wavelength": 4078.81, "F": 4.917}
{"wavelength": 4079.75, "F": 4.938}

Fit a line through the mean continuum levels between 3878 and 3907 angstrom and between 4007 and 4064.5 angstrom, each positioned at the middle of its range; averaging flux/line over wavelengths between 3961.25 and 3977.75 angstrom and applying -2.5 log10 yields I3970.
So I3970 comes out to 0.48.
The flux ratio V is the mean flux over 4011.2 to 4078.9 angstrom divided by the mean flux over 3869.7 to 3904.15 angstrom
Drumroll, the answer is 1.4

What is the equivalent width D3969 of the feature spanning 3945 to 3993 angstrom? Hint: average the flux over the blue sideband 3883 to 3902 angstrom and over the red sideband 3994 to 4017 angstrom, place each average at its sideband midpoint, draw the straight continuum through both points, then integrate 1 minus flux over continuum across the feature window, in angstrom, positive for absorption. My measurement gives 6.58 angstrom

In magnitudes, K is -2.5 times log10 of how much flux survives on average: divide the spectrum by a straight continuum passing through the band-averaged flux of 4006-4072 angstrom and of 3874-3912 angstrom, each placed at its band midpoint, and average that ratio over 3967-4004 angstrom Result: 0.133 mag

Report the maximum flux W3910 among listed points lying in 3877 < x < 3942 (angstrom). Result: 4.694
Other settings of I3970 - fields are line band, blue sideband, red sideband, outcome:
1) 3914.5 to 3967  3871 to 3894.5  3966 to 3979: -0.19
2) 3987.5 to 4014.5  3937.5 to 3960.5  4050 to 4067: -0.10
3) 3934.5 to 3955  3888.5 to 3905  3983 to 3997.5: 0.13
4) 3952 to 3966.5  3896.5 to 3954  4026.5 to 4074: 0.15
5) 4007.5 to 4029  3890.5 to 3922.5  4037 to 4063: -0.10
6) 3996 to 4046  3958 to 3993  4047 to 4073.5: -0.15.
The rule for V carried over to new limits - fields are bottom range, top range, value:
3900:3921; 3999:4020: 1.16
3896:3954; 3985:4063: 1.29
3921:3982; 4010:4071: 1.45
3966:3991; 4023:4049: 1.37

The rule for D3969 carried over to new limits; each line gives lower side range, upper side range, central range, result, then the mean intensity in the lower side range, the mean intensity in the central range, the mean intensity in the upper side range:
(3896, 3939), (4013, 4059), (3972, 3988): 2.6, 3.86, 3.8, 5.11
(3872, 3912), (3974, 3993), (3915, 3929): -0.9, 3.79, 4.19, 4.27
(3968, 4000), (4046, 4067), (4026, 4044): -1.0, 4.04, 5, 5.05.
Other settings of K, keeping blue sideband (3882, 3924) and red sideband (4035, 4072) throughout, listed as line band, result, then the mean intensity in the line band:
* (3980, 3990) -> -0.014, 4.55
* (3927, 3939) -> 0.337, 3.05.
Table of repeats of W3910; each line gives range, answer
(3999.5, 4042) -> 5.636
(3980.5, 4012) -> 5.177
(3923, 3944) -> 4.265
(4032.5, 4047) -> 5.228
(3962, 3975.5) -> 3.383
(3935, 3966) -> 4.445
